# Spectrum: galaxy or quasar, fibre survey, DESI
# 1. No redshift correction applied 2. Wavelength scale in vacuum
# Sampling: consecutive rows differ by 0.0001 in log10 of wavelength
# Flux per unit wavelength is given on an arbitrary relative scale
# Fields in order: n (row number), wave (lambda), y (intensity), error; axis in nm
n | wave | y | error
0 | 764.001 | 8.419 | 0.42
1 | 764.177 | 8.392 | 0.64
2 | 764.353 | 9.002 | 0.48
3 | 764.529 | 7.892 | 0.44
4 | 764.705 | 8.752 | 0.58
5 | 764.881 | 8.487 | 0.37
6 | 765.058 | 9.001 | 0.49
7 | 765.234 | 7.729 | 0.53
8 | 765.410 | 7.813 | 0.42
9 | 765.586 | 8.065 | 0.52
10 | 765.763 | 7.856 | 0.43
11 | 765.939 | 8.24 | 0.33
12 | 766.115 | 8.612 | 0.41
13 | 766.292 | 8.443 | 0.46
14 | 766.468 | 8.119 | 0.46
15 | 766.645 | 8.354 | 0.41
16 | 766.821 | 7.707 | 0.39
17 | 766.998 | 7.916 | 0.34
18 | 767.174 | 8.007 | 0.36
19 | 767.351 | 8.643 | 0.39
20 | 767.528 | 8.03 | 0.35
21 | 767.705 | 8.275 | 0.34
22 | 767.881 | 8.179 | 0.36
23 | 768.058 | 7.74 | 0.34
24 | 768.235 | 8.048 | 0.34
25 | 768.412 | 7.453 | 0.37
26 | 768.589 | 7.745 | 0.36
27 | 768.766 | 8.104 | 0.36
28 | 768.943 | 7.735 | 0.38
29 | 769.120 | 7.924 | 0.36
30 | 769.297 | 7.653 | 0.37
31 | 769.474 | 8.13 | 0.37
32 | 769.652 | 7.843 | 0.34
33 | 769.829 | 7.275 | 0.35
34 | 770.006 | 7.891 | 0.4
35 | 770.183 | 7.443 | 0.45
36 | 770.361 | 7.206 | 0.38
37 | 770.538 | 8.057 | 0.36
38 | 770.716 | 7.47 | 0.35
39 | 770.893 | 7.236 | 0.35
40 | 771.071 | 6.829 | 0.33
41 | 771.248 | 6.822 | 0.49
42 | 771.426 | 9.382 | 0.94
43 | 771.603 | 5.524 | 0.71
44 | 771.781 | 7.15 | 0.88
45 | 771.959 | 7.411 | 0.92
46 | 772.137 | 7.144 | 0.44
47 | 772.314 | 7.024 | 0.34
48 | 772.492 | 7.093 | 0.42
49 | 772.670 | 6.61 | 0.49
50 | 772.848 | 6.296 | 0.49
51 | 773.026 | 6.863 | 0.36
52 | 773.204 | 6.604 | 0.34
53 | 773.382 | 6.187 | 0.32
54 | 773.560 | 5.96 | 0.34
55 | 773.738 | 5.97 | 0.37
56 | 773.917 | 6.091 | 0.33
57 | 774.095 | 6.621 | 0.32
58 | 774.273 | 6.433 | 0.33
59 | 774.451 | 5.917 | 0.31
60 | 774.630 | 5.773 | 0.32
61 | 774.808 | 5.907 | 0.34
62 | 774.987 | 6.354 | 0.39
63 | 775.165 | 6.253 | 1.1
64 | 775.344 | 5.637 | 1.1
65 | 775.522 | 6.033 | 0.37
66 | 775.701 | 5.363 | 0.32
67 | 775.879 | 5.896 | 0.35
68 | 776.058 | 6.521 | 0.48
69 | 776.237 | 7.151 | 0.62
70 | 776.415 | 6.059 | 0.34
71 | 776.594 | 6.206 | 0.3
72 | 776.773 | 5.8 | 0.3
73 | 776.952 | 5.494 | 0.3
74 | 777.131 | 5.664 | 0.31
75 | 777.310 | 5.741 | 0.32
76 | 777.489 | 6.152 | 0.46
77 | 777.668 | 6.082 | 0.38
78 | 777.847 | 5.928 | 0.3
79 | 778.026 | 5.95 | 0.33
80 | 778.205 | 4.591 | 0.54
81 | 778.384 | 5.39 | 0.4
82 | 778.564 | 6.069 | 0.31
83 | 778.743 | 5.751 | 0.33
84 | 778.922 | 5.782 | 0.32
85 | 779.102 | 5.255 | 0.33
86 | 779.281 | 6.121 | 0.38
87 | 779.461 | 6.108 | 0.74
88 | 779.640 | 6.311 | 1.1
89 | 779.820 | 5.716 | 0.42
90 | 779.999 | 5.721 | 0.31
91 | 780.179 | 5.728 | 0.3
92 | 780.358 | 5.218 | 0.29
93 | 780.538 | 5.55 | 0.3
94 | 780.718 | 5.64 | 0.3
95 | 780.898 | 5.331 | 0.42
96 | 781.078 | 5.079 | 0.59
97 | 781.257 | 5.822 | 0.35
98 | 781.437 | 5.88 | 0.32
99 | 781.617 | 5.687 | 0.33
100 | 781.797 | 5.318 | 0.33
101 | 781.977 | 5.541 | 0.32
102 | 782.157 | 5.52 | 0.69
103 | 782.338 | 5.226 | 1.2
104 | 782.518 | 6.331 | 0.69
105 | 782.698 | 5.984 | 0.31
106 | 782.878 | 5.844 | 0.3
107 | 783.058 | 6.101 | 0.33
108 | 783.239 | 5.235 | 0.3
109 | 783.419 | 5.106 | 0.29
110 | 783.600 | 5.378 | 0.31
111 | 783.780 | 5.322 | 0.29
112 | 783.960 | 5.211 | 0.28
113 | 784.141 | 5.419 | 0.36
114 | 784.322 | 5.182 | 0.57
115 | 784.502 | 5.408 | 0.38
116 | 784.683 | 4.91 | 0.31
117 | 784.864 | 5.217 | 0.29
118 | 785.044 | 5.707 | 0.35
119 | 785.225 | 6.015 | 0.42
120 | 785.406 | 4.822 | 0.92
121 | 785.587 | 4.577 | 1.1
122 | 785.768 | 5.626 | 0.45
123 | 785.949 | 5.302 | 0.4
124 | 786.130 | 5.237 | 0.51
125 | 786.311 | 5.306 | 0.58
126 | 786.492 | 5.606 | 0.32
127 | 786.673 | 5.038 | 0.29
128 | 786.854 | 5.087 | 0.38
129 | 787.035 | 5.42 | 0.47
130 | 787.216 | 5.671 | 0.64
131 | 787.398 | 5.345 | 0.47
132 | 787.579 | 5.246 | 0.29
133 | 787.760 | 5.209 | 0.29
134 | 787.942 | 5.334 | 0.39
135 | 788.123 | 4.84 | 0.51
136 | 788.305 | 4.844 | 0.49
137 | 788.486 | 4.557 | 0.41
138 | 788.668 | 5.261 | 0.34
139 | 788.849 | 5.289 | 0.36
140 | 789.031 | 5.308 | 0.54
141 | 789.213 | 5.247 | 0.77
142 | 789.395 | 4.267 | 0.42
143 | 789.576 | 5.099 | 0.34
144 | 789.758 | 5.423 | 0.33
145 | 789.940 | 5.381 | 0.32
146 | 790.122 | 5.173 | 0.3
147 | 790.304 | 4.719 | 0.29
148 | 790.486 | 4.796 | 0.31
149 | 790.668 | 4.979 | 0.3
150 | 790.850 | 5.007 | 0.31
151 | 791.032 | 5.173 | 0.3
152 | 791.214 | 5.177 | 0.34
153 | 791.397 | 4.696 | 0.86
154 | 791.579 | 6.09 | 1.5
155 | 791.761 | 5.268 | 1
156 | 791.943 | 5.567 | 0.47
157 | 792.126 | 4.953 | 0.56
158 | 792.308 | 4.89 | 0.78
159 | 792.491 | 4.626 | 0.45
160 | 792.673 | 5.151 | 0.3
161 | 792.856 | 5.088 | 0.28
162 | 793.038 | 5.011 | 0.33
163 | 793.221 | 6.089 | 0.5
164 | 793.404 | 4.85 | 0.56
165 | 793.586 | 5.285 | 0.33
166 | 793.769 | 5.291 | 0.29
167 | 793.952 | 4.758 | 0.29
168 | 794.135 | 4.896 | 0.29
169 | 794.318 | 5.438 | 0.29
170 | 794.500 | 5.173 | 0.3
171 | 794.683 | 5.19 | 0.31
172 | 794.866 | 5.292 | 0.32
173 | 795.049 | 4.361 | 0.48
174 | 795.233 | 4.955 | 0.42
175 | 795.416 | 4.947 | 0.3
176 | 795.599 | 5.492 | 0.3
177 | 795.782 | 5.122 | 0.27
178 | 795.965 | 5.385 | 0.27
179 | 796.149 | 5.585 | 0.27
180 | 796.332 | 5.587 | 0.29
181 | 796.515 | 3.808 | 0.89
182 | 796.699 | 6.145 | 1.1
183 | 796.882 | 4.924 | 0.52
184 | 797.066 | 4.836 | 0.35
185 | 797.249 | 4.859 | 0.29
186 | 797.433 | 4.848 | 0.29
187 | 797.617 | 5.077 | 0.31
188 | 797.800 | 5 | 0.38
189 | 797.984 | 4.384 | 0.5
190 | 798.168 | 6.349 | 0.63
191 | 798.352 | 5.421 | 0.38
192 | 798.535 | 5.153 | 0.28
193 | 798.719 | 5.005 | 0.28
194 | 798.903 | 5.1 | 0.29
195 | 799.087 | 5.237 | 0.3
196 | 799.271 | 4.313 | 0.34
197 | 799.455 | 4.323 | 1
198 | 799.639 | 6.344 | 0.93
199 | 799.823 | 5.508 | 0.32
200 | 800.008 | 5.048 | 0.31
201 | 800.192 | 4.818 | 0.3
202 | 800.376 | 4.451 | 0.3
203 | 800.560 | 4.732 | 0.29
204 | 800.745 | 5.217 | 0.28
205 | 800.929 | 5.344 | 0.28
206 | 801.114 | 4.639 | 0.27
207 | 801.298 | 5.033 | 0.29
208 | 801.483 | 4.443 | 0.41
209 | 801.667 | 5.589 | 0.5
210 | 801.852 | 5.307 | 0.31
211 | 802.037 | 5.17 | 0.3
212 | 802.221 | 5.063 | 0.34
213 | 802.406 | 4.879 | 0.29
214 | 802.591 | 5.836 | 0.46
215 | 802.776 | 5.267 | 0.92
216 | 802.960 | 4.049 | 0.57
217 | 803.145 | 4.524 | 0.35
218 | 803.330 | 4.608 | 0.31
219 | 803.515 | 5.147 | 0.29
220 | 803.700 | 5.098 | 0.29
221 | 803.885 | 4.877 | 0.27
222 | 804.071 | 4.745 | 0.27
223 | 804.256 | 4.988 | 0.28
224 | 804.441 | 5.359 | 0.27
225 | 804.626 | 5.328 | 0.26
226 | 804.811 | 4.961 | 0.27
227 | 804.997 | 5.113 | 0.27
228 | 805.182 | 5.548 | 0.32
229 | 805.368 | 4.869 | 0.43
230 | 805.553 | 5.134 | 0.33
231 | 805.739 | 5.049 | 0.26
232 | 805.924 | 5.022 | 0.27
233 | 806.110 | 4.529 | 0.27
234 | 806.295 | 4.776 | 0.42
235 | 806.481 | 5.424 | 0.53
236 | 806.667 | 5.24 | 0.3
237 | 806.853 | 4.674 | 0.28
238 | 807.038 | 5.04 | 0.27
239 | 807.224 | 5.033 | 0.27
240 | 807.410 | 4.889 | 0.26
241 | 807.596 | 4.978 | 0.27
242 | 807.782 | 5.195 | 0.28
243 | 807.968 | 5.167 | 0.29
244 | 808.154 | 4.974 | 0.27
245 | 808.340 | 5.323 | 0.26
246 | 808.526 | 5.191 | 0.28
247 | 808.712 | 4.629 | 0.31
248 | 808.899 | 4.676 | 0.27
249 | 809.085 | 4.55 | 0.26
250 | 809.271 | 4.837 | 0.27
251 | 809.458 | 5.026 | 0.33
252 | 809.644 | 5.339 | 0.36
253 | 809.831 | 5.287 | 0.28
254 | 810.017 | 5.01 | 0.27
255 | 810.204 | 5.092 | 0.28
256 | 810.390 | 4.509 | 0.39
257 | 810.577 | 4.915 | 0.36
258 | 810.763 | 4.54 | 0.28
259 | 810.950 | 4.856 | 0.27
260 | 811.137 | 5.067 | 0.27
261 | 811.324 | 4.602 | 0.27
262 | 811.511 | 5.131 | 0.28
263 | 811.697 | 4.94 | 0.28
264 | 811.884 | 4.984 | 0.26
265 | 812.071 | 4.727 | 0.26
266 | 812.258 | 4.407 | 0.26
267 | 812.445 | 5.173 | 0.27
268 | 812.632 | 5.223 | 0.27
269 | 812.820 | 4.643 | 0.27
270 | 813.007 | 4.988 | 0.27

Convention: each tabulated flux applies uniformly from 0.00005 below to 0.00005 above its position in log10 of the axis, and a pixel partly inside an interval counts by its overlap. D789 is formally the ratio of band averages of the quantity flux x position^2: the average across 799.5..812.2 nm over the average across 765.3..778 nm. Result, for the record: 0.77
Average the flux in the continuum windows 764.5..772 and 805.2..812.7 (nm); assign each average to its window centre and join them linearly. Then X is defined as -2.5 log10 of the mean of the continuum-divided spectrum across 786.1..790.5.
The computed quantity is 0.24 mag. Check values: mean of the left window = 7.87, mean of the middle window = 5.15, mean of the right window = 4.96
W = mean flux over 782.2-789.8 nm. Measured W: 5.3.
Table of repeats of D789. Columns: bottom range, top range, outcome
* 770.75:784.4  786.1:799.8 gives 0.89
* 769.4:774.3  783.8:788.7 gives 0.77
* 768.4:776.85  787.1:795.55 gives 0.79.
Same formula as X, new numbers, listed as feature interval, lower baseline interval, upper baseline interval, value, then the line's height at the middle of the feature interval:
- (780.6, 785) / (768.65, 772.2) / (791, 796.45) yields 0.144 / 6.27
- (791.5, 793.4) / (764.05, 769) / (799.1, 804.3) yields 0.112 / 5.82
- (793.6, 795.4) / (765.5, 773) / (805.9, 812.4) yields 0.177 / 5.94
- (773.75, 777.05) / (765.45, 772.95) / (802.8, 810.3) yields 0.189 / 7.23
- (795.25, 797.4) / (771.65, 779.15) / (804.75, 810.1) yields 0.055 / 5.41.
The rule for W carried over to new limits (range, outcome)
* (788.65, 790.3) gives 5.13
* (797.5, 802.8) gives 5.1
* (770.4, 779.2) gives 6.32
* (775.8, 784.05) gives 5.73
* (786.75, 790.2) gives 5.16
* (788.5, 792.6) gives 5.1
